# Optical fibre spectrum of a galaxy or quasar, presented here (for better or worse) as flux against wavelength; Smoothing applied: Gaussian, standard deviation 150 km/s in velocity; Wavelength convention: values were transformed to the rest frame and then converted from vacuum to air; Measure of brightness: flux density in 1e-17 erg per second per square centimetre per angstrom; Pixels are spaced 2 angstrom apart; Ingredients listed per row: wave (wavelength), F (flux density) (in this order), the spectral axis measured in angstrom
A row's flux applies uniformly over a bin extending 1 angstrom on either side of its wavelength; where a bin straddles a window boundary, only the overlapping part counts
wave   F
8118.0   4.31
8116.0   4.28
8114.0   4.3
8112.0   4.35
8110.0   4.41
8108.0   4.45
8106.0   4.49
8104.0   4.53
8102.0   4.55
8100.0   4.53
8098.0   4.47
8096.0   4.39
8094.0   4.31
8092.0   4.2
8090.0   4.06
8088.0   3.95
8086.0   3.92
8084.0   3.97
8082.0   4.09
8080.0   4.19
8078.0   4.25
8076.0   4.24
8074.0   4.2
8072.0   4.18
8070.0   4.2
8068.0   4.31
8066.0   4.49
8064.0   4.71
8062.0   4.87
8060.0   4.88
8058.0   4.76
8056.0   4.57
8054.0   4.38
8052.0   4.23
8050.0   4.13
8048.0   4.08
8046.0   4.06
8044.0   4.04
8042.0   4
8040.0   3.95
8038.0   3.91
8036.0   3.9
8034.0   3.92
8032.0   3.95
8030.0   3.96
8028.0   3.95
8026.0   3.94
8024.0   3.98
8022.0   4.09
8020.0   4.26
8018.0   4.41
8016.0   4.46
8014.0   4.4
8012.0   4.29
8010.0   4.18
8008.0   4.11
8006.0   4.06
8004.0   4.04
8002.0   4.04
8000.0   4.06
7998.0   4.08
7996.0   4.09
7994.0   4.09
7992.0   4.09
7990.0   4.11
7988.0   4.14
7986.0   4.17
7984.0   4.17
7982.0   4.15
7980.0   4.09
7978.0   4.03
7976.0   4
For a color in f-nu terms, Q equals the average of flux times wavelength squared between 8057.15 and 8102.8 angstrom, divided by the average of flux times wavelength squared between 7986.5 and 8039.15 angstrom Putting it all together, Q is 1.1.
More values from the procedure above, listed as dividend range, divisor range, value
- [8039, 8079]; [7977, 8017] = 1.06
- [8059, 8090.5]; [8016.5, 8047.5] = 1.07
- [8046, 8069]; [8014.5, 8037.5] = 1.11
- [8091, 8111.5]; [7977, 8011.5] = 1.11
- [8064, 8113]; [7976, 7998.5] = 1.07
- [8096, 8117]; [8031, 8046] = 1.14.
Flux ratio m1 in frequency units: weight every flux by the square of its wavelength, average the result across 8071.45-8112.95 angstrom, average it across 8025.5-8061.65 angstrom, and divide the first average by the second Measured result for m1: 1.04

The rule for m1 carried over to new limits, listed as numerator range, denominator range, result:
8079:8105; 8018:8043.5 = 1.08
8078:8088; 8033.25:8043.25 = 1.04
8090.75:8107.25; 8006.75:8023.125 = 1.06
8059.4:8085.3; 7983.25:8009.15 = 1.08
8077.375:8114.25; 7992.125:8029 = 1.06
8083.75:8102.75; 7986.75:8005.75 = 1.06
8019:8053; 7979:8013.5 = 0.99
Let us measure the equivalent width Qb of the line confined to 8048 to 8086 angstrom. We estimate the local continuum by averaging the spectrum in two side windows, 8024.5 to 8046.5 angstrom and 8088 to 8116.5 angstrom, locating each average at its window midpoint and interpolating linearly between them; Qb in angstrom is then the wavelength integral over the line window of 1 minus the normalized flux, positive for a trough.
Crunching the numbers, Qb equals -1.8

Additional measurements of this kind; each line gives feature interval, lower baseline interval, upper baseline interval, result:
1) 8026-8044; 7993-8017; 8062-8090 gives 1.0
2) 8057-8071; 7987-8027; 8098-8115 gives -0.9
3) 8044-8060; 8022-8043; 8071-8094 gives -1.2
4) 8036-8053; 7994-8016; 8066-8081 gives 0.7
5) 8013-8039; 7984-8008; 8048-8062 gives 1.2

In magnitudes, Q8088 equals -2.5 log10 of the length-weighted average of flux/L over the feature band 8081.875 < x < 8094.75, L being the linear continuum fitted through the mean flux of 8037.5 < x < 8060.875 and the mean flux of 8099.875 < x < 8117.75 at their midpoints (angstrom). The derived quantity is 0.08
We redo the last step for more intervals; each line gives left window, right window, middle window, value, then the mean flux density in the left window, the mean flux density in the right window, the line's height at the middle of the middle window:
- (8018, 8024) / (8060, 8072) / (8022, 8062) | 0.05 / 4.18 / 4.52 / 4.34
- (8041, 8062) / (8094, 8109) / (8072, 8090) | 0.08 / 4.34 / 4.48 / 4.42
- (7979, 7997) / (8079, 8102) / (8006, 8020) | -0.04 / 4.12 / 4.2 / 4.14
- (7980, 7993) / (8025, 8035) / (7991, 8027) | -0.03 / 4.13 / 3.94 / 4.04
